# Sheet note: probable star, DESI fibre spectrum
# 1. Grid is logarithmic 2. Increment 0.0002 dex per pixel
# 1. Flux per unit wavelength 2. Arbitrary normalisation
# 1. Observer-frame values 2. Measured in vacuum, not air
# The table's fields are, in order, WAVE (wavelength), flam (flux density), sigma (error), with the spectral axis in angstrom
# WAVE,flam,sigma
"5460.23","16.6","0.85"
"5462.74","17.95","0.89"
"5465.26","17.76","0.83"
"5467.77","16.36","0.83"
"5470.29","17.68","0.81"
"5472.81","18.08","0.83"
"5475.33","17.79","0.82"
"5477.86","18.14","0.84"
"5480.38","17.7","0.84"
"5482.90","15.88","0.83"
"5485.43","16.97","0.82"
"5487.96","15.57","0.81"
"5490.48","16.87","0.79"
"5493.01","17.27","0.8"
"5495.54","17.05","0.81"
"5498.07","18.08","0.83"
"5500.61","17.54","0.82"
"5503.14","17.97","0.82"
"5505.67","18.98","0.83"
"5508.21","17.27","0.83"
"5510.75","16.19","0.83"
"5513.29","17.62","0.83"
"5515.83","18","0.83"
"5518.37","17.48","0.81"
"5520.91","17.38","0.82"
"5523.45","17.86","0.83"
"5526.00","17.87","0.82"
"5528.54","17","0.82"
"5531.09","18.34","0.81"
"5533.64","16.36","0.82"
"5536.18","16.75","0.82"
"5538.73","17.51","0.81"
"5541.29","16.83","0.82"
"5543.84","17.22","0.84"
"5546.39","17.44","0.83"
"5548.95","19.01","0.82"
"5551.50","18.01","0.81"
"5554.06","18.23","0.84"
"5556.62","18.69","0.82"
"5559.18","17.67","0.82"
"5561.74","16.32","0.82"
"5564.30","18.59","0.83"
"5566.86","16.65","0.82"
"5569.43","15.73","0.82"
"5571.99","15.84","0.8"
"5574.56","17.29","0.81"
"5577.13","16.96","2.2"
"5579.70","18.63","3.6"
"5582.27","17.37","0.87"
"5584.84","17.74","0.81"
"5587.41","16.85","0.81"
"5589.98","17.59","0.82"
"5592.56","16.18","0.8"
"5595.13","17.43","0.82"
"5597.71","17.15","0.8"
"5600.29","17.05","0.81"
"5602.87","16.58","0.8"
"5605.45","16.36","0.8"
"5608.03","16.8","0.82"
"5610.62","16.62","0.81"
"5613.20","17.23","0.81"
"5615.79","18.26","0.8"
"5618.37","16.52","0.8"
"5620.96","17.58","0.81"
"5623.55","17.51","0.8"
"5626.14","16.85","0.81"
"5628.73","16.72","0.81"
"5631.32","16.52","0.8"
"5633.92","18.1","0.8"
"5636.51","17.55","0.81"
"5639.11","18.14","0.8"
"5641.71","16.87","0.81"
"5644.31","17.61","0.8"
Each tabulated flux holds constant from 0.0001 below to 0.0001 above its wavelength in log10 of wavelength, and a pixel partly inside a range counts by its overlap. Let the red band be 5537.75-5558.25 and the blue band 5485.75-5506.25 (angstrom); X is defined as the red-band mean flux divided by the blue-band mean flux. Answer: 1.0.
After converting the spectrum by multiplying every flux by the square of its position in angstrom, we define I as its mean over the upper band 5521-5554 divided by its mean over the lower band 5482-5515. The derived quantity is 1.03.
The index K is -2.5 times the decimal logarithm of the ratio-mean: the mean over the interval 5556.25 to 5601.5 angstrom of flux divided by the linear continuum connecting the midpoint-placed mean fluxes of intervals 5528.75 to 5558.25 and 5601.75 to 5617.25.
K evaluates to 0.01 mag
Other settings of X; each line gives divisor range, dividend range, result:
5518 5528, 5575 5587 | 1.00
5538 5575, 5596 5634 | 0.98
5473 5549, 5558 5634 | 0.98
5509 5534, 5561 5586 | 0.98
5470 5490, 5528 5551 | 1.01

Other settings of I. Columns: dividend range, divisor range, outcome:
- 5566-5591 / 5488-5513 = 1.01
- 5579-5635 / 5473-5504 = 1.04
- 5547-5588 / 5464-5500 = 1.05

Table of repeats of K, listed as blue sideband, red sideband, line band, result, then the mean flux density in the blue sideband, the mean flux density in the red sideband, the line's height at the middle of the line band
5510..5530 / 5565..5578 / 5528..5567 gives -0.037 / 17.5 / 16.6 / 17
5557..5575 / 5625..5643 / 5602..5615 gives 0.023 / 16.9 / 17.3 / 17.1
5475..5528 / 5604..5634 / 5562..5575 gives 0.028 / 17.4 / 17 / 17.2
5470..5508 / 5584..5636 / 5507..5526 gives -0.005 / 17.4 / 17.1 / 17.3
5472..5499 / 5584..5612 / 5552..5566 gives -0.053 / 17.2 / 16.9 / 17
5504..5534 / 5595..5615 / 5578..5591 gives -0.035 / 17.6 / 16.9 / 17.1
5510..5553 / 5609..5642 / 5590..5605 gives 0.027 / 17.5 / 17.3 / 17.3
